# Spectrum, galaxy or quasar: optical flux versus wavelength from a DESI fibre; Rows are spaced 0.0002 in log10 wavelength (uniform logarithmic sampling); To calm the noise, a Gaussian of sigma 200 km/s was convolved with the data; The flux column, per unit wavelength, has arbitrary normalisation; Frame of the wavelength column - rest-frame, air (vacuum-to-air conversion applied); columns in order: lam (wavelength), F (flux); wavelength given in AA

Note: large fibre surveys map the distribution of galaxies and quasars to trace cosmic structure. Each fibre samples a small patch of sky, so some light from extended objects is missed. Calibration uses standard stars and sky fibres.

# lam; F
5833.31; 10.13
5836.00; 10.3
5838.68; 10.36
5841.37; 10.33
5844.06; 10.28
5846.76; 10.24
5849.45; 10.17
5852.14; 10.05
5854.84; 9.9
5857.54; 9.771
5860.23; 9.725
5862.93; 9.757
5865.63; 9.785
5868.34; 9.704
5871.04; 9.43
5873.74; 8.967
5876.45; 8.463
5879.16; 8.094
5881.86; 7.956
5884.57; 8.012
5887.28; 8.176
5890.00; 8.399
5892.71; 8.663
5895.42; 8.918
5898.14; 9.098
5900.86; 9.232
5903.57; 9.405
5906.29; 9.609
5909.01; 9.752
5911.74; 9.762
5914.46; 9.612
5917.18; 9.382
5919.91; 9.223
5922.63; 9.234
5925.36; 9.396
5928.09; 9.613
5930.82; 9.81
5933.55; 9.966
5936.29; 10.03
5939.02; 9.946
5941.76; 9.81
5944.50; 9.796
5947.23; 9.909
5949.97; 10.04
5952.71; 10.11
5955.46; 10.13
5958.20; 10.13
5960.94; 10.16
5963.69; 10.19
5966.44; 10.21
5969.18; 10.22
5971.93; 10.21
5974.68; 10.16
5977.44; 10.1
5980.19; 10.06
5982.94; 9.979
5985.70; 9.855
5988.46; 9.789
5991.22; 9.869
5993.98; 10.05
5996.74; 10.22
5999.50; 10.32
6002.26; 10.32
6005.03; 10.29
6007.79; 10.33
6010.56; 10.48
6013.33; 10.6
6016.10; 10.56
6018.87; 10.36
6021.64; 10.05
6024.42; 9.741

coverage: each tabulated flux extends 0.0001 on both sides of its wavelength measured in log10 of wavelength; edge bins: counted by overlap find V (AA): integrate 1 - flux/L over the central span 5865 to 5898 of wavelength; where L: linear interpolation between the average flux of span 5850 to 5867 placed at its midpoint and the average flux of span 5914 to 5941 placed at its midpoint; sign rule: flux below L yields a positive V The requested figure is 3.6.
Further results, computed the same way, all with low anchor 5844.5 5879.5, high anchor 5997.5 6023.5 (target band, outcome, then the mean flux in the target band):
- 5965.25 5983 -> 0.0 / 10.1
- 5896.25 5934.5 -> 1.5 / 9.49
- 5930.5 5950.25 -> 0.2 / 9.91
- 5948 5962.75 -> -0.1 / 10.1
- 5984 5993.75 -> 0.4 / 9.86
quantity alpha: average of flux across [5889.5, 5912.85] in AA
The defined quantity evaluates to 9.23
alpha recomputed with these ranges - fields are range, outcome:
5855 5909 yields 9.05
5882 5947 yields 9.33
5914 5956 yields 9.75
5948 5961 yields 10.1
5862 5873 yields 9.63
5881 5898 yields 8.42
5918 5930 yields 9.39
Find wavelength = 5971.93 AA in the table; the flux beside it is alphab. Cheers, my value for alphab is 10.21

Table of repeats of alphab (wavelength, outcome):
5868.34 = 9.704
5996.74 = 10.22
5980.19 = 10.06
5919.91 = 9.223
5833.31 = 10.13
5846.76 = 10.24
